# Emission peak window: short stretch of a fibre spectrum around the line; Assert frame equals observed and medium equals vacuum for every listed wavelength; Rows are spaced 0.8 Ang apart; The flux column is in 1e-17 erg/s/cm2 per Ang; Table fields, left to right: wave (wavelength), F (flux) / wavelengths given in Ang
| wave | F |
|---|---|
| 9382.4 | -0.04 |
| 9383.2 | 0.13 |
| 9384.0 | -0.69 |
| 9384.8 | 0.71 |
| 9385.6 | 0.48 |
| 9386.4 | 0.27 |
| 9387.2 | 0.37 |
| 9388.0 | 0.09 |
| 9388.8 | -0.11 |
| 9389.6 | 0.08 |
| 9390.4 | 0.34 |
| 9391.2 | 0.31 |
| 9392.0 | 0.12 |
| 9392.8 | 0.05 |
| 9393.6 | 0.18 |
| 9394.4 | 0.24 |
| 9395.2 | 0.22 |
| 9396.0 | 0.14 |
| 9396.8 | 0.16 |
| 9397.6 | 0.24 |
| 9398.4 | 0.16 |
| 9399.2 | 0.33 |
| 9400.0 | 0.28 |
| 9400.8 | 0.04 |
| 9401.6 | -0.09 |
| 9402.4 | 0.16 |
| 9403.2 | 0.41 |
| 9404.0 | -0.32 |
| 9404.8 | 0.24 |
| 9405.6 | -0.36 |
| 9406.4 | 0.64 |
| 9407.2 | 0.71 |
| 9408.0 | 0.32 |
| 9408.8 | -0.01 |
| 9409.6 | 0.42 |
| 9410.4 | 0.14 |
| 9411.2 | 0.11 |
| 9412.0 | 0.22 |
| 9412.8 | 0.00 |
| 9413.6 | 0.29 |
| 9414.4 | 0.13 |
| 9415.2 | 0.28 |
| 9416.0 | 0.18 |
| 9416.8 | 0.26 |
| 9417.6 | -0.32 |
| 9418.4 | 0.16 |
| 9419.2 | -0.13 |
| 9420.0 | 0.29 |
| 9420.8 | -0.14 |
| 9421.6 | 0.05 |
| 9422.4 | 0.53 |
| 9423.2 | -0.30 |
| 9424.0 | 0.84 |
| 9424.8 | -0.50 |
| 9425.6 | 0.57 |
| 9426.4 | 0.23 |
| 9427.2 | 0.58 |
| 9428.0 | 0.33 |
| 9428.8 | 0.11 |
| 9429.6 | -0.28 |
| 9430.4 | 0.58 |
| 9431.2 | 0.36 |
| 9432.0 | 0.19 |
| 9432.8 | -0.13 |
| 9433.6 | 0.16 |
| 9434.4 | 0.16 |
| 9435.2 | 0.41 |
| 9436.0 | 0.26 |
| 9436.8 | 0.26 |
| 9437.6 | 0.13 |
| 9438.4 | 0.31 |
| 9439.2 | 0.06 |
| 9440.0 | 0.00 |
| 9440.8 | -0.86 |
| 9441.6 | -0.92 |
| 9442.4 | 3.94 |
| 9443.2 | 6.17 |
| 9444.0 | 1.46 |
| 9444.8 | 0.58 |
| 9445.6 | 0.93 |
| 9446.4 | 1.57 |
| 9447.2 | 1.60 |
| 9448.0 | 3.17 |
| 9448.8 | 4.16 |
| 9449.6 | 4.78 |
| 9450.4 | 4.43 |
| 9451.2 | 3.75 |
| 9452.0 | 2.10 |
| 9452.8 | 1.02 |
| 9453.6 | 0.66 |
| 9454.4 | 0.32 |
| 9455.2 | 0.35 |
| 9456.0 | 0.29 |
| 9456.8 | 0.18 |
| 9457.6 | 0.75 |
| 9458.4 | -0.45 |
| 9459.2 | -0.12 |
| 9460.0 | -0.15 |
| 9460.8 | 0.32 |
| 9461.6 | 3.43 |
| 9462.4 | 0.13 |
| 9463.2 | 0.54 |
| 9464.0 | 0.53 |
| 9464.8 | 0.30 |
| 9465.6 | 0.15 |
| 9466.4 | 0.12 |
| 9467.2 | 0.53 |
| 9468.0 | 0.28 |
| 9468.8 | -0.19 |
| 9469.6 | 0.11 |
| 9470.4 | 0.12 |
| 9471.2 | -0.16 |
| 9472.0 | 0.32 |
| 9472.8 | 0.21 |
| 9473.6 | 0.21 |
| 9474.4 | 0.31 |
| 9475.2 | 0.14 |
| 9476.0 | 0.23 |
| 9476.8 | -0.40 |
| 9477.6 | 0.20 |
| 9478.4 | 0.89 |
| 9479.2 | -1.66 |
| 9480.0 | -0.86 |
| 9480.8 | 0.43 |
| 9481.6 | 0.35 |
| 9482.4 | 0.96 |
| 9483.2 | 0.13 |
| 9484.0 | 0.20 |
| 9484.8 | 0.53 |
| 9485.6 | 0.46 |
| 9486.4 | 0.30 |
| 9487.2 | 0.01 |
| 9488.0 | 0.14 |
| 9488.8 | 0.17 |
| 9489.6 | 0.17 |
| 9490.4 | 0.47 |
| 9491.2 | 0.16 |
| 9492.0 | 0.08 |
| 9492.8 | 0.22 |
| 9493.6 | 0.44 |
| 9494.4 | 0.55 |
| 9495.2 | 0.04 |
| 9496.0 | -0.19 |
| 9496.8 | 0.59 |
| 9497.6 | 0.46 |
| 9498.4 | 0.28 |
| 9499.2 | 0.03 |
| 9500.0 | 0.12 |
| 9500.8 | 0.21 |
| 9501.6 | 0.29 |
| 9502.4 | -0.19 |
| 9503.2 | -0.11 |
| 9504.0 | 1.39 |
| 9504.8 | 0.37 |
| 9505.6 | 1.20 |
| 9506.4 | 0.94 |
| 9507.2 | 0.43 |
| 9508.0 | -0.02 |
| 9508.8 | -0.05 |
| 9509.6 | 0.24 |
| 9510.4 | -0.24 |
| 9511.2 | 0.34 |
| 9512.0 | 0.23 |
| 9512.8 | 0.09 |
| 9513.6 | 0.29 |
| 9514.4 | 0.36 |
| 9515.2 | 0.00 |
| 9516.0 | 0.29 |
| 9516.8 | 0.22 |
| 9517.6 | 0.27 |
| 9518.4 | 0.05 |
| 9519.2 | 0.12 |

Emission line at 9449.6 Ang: [O III]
